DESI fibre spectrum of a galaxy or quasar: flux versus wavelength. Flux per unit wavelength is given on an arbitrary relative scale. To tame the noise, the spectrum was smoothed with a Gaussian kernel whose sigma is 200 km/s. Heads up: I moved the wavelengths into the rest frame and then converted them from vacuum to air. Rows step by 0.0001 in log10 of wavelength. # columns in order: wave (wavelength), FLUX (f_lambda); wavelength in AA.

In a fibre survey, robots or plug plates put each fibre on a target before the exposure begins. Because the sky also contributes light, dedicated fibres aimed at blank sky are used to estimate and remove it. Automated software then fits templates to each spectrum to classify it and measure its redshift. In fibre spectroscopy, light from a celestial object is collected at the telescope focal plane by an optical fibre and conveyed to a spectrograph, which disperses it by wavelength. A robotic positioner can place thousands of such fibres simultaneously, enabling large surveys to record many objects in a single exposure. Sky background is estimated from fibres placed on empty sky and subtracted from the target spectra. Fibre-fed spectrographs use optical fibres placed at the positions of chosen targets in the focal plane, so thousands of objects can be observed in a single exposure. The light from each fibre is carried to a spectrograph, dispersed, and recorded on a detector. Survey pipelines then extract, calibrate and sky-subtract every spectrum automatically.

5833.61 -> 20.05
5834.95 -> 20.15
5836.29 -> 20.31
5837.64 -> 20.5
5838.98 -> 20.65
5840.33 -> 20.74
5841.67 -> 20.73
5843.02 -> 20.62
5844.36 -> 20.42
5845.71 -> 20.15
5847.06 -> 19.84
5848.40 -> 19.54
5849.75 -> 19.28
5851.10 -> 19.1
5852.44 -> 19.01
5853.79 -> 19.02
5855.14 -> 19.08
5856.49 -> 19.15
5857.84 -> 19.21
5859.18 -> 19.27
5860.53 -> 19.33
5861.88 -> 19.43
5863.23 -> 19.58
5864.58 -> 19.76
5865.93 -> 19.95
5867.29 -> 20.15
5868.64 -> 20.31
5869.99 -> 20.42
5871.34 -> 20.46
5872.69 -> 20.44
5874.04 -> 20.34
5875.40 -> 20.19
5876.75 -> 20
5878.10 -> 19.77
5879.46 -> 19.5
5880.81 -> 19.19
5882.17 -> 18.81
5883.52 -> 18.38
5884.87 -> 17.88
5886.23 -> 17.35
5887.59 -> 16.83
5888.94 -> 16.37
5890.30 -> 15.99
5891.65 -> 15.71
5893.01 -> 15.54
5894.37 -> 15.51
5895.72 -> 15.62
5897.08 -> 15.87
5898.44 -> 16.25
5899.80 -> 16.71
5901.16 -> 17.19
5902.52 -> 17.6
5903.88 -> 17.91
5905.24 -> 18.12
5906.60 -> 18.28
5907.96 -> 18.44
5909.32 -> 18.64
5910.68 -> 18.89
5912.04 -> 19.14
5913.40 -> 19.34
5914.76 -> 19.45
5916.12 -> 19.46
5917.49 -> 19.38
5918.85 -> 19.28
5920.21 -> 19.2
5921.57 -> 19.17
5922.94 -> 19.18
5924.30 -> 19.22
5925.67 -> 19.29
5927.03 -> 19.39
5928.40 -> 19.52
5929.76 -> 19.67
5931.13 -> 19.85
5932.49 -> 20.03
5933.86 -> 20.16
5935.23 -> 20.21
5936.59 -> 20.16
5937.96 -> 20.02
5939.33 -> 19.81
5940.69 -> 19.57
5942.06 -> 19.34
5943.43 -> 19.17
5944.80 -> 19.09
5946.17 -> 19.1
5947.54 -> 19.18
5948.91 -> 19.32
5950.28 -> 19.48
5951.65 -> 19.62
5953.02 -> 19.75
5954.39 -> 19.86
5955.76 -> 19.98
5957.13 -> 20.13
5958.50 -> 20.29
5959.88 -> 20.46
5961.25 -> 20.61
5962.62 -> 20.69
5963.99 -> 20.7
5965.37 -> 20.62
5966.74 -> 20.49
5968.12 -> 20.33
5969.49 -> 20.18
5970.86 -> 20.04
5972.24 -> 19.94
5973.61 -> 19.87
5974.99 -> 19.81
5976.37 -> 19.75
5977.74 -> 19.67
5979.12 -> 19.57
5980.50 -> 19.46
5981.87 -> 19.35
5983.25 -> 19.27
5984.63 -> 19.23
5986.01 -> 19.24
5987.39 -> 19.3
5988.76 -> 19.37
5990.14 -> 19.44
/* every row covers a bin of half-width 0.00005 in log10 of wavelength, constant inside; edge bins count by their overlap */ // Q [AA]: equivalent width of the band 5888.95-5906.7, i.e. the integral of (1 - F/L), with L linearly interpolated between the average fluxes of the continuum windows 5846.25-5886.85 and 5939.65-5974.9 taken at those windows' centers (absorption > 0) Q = 2.8 AA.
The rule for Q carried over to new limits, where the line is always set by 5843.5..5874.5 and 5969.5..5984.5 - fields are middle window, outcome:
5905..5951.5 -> 0.8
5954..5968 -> -0.5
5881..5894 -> 1.8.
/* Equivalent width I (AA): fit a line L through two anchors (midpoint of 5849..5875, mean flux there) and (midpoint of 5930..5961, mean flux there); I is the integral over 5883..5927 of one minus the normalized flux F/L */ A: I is 4.1 AA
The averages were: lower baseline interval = 19.6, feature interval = 17.9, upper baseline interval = 19.8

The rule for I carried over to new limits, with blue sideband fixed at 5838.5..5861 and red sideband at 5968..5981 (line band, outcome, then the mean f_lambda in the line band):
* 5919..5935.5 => 0.2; 19.5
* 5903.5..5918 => 0.7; 18.8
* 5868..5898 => 2.4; 18.2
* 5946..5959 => 0.1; 19.7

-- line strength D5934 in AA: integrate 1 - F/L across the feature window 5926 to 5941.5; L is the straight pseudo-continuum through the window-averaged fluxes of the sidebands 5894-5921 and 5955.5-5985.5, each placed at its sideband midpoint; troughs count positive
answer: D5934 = -0.8 AA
